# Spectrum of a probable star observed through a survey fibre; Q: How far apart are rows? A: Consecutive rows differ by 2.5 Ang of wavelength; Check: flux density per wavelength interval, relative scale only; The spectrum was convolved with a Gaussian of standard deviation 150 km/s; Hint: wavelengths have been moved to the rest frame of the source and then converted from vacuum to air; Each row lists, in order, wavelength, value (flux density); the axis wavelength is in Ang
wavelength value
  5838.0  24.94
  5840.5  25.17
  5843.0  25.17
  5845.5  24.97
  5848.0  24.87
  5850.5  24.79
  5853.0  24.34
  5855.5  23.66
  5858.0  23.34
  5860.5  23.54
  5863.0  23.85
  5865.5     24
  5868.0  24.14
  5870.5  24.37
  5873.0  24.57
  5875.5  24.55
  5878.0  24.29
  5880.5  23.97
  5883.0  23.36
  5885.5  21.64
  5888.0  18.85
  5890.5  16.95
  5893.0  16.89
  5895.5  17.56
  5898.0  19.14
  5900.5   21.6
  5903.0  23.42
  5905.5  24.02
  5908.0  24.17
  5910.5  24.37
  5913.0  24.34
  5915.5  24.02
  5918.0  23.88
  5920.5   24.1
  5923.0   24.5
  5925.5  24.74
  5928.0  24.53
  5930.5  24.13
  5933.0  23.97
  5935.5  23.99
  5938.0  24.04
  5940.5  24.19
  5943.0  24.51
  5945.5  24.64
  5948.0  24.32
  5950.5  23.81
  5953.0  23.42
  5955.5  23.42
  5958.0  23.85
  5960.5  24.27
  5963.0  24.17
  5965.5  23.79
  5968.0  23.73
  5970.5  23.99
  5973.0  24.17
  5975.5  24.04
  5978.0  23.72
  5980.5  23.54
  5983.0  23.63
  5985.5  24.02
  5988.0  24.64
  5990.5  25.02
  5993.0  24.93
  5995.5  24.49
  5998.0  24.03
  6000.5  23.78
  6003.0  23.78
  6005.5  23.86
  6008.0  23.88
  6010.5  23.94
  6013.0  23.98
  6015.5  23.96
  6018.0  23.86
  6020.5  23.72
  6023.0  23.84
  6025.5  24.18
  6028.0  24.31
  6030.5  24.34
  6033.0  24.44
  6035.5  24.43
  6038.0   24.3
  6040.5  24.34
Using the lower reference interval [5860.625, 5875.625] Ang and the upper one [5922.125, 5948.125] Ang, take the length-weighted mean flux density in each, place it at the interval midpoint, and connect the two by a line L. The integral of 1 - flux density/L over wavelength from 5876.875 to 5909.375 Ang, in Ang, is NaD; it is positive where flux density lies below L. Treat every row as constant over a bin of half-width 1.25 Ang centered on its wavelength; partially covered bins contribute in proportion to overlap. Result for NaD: 4.0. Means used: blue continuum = 24.2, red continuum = 24.3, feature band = 21.2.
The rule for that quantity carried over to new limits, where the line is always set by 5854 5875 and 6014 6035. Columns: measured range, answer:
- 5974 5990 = 0.05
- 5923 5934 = -0.16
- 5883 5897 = 3.00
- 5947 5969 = 0.16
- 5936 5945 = -0.09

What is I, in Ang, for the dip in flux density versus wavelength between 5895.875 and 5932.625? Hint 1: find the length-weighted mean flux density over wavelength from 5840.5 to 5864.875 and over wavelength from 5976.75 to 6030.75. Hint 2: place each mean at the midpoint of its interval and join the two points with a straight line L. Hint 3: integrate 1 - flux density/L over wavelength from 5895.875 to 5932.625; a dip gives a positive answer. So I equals 1.1 Ang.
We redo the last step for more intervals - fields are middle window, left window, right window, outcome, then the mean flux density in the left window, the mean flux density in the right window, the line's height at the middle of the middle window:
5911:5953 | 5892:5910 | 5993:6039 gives -4.3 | 21.2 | 24.1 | 22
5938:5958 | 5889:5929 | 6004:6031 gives -1.0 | 22.4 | 24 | 22.9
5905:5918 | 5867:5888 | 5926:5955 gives -0.2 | 23.6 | 24.1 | 23.9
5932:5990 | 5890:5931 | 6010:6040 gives -1.9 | 22.6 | 24.1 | 23.2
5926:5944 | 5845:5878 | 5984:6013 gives 0.0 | 24.2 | 24.2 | 24.2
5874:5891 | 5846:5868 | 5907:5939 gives 1.4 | 24.1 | 24.2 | 24.1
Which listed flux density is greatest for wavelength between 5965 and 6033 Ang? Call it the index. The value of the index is 25.02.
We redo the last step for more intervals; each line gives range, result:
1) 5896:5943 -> 24.74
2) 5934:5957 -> 24.64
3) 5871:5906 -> 24.57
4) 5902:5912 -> 24.37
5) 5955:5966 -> 24.27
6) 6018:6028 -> 24.31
